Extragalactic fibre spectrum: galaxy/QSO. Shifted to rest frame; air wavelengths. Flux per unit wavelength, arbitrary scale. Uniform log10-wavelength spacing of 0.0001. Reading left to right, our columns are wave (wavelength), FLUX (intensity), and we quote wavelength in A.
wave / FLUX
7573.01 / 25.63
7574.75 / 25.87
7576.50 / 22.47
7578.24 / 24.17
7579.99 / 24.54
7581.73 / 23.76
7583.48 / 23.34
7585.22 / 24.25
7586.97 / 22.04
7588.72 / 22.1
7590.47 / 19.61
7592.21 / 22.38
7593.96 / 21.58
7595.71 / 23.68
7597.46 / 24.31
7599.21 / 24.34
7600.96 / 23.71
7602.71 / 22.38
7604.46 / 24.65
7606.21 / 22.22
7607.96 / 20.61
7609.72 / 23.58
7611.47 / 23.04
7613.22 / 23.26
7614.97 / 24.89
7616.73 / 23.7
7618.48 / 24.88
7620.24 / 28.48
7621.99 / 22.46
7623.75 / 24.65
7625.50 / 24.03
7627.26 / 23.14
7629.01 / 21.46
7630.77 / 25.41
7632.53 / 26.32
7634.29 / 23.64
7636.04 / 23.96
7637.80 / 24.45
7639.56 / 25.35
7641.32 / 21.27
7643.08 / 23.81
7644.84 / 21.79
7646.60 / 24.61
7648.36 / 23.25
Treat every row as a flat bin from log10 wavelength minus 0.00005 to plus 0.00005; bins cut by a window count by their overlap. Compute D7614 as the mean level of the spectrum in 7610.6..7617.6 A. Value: 23.7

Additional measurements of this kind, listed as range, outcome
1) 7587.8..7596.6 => 21.9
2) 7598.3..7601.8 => 24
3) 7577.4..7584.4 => 24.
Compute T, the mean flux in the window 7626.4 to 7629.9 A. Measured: 22.3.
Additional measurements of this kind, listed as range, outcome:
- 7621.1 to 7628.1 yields 23.6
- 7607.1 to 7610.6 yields 22.1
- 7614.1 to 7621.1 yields 25.5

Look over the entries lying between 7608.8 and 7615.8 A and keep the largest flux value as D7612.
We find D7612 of 24.89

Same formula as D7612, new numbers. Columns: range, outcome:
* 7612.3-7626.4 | 28.48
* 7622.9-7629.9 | 24.65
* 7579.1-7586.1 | 24.54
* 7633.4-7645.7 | 25.35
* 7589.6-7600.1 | 24.34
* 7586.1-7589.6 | 22.1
